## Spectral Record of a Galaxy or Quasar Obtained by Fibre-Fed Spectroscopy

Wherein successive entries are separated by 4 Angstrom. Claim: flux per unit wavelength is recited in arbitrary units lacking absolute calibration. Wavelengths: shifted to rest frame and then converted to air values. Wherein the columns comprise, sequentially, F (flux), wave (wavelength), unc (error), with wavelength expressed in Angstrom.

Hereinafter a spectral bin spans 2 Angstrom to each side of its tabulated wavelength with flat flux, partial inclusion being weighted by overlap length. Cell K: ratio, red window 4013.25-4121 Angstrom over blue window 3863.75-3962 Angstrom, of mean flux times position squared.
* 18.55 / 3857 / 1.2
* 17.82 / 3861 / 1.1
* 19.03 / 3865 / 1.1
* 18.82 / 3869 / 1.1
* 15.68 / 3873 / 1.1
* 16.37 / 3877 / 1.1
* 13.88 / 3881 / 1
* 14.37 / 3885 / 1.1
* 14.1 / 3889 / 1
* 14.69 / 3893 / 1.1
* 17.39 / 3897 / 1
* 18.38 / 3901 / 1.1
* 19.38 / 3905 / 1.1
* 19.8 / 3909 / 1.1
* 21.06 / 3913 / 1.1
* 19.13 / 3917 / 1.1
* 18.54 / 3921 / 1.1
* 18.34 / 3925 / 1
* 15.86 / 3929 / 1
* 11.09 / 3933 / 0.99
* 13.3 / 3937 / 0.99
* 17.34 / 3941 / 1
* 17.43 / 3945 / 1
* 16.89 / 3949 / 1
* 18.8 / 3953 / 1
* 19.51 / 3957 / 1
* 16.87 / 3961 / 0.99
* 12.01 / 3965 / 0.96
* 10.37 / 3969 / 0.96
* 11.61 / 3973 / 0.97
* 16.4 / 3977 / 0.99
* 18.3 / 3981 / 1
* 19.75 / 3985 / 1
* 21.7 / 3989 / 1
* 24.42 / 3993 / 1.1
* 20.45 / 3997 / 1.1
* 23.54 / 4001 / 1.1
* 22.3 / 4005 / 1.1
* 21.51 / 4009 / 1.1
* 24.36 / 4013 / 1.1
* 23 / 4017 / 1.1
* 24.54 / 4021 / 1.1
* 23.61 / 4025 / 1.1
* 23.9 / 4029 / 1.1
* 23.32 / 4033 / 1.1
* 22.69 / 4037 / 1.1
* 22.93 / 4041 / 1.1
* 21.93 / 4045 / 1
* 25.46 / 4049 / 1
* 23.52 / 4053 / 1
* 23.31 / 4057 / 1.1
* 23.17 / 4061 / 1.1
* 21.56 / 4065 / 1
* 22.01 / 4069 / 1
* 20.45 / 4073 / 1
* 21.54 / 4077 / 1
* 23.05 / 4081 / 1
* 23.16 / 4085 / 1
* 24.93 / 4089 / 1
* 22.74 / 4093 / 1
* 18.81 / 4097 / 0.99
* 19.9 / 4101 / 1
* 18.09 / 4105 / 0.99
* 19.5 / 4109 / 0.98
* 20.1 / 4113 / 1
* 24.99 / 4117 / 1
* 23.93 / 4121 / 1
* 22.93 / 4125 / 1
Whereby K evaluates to 1.42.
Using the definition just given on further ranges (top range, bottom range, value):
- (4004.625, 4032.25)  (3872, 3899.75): 1.64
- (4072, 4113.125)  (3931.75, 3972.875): 1.49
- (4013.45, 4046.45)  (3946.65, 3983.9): 1.53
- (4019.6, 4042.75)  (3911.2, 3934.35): 1.42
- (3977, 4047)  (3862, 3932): 1.37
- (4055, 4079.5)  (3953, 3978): 1.57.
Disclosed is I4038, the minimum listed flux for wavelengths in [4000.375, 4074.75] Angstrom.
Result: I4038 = 20.45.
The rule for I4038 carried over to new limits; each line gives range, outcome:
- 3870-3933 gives 11.09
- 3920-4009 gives 10.37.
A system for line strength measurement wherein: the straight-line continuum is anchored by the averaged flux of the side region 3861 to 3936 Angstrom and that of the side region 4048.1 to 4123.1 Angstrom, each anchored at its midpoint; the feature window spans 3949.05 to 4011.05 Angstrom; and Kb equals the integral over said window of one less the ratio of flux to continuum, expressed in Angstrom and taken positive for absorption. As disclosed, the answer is 2.5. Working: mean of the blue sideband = 17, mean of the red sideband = 22.1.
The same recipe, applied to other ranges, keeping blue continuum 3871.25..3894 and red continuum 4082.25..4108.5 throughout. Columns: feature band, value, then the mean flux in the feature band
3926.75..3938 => 1.9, 13.5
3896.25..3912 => -3.6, 19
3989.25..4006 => -3.9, 22.6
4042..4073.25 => -4.3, 22.8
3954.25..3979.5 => 3.9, 14.7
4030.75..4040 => -1.7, 23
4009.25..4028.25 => -4.8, 23.7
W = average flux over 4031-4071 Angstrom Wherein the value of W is 23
